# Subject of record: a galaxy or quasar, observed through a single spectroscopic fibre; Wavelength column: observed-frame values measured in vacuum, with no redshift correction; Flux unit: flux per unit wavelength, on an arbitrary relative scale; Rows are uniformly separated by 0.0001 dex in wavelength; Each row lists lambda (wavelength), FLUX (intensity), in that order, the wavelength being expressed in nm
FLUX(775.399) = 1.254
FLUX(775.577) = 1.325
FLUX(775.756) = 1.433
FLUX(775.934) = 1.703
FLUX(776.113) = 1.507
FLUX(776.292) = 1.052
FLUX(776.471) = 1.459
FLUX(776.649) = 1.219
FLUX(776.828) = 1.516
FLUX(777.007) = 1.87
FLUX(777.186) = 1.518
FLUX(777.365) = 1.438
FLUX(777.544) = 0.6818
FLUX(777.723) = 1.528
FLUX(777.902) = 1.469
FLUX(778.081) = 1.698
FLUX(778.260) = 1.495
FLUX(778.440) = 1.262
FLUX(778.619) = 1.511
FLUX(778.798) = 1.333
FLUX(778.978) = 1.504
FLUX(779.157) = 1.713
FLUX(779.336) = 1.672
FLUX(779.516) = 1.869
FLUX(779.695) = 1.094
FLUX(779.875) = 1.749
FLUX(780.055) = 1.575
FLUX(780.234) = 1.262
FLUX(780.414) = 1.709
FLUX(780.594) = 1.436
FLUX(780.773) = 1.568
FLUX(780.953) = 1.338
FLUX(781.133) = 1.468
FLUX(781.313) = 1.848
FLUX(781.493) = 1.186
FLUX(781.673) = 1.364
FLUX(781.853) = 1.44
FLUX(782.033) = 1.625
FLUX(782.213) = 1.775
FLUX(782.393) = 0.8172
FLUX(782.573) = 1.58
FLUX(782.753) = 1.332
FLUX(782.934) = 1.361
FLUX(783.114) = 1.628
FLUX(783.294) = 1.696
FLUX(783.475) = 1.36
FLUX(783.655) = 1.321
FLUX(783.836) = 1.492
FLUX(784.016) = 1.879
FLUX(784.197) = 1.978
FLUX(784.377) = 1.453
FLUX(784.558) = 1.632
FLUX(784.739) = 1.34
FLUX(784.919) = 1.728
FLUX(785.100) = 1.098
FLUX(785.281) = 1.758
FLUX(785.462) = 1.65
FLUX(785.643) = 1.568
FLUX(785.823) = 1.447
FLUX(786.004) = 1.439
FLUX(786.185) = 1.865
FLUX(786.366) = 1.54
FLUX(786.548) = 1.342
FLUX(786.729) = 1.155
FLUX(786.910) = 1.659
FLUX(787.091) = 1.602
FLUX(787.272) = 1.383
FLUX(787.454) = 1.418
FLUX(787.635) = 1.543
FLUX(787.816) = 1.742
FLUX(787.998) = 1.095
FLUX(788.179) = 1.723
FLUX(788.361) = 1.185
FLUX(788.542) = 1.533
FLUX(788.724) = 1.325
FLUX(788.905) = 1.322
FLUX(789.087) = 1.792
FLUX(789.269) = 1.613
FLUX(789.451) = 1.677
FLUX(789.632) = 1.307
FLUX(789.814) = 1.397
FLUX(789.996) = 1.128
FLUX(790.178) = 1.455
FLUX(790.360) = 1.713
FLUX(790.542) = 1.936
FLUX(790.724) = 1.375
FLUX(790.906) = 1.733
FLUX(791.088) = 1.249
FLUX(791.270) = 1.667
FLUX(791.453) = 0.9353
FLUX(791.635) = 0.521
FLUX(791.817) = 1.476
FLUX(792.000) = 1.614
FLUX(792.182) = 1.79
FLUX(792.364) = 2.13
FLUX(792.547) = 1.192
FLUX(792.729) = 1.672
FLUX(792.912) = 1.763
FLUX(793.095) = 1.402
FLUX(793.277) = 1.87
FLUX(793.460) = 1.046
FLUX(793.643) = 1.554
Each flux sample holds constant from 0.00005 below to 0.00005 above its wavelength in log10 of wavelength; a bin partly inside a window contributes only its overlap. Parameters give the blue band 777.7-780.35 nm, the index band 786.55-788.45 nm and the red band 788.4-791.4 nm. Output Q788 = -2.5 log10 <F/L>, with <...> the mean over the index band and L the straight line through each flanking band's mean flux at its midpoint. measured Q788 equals 0.04 mag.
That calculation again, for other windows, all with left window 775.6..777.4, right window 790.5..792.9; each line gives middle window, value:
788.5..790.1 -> 0.021 mag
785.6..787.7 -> -0.012 mag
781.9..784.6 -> -0.037 mag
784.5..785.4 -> -0.025 mag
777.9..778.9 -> 0.007 mag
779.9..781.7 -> -0.013 mag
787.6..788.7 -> 0.017 mag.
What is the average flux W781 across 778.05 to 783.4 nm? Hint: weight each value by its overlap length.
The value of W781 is 1.49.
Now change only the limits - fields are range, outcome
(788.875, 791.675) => 1.44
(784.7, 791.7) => 1.46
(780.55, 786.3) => 1.52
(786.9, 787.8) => 1.53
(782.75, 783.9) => 1.46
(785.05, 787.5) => 1.5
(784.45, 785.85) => 1.53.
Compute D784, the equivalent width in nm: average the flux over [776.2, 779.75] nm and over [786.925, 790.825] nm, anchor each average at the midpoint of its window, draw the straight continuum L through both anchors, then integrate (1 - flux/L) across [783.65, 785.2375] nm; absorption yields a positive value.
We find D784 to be -0.097 nm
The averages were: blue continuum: 1.45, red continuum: 1.49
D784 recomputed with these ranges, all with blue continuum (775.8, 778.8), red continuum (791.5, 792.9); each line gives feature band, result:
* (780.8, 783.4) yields -0.03 nm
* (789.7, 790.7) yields -0.02 nm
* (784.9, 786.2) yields -0.07 nm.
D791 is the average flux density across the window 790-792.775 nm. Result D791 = 1.48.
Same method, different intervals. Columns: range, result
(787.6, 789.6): 1.5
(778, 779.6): 1.56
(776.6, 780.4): 1.48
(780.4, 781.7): 1.48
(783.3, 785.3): 1.55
